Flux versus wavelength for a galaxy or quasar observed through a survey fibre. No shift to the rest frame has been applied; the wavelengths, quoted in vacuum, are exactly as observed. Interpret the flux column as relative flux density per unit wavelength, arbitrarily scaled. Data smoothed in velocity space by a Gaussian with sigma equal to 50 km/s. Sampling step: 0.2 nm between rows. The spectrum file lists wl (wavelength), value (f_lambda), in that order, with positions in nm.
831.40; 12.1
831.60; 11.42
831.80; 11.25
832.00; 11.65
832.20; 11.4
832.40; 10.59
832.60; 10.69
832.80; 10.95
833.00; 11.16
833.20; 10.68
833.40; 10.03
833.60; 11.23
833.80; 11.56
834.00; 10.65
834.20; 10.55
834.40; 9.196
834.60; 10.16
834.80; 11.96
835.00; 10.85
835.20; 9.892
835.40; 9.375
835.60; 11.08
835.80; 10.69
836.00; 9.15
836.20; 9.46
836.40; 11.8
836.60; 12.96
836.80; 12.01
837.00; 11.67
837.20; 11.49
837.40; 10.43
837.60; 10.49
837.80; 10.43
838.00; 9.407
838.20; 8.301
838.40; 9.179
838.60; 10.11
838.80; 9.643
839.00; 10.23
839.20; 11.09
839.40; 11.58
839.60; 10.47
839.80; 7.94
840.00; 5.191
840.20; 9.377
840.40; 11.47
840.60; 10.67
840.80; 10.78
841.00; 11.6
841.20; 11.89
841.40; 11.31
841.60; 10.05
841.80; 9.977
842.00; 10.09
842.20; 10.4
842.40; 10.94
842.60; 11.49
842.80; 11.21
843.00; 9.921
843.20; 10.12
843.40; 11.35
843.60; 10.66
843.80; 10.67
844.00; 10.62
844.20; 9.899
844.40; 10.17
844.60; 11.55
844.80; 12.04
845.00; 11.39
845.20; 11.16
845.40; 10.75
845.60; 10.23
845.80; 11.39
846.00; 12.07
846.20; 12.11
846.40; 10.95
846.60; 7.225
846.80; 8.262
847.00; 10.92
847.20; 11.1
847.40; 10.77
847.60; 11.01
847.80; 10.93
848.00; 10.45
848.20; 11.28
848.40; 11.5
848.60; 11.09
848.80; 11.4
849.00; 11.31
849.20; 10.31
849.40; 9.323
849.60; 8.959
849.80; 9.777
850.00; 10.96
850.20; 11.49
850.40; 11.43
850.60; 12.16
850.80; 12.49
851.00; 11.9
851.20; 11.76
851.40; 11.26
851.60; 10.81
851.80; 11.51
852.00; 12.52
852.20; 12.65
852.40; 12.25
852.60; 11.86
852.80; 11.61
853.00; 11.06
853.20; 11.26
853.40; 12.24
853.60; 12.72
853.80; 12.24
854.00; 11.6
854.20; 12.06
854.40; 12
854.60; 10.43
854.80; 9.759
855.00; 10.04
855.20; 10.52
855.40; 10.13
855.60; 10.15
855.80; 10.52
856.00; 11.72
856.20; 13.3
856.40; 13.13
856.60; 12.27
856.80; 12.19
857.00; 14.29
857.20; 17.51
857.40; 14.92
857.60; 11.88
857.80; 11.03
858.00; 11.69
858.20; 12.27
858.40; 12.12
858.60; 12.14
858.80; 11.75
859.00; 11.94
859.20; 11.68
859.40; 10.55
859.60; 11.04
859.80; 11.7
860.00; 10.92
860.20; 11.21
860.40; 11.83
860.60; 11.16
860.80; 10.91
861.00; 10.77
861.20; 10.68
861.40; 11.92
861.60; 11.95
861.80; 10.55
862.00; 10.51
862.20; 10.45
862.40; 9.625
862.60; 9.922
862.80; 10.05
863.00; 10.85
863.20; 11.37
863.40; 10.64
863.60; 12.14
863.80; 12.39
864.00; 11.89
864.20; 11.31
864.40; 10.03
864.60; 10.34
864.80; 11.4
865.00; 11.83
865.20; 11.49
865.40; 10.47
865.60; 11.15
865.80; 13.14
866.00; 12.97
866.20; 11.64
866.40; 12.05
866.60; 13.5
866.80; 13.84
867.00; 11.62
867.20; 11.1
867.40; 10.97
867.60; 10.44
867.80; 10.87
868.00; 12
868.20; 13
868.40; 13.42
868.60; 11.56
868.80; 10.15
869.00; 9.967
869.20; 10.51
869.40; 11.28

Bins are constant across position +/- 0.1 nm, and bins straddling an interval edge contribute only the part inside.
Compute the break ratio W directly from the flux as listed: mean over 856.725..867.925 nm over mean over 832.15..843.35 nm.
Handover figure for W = 1.1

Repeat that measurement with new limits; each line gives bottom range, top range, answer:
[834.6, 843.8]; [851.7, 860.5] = 1.14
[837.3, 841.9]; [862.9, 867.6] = 1.16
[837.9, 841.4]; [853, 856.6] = 1.14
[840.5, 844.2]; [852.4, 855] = 1.07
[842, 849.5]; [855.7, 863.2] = 1.09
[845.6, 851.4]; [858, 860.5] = 1.07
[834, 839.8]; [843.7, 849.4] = 1.03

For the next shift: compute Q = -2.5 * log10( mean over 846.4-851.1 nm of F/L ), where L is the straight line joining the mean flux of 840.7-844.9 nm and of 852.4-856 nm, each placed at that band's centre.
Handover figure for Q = 0.03 mag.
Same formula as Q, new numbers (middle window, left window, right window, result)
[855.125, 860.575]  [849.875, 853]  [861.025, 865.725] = -0.06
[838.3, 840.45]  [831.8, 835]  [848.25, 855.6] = 0.14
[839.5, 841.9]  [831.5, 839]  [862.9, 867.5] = 0.08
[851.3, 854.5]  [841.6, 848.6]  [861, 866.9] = -0.08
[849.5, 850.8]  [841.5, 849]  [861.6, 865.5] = -0.01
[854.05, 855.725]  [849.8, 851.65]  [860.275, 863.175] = 0.06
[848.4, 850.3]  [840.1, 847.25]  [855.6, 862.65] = 0.05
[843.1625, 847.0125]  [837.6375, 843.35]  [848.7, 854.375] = 0.00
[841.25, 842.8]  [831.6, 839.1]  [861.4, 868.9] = 0.01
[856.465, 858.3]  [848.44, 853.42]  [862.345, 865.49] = -0.17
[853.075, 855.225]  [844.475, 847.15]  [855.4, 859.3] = 0.05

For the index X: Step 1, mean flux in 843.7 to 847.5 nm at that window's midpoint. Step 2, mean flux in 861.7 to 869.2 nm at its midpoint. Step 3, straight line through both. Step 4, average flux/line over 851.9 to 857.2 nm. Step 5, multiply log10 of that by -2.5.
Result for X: -0.08 mag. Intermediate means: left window 10.7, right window 11.4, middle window 11.8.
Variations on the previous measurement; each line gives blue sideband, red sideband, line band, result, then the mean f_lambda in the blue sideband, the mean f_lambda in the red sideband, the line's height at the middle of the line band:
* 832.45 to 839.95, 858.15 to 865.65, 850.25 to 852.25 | -0.090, 10.5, 11.2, 10.9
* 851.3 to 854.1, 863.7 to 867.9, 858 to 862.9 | 0.053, 11.8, 11.6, 11.7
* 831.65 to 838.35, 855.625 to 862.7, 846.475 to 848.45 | 0.093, 10.7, 11.8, 11.2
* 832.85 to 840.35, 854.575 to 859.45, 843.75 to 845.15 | 0.003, 10.3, 12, 10.9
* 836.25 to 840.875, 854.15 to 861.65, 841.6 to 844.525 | 0.009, 10.3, 11.7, 10.6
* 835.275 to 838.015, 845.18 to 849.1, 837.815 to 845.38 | 0.041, 10.8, 10.8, 10.8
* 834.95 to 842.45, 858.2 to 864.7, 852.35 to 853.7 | -0.095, 10.3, 11.2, 10.9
